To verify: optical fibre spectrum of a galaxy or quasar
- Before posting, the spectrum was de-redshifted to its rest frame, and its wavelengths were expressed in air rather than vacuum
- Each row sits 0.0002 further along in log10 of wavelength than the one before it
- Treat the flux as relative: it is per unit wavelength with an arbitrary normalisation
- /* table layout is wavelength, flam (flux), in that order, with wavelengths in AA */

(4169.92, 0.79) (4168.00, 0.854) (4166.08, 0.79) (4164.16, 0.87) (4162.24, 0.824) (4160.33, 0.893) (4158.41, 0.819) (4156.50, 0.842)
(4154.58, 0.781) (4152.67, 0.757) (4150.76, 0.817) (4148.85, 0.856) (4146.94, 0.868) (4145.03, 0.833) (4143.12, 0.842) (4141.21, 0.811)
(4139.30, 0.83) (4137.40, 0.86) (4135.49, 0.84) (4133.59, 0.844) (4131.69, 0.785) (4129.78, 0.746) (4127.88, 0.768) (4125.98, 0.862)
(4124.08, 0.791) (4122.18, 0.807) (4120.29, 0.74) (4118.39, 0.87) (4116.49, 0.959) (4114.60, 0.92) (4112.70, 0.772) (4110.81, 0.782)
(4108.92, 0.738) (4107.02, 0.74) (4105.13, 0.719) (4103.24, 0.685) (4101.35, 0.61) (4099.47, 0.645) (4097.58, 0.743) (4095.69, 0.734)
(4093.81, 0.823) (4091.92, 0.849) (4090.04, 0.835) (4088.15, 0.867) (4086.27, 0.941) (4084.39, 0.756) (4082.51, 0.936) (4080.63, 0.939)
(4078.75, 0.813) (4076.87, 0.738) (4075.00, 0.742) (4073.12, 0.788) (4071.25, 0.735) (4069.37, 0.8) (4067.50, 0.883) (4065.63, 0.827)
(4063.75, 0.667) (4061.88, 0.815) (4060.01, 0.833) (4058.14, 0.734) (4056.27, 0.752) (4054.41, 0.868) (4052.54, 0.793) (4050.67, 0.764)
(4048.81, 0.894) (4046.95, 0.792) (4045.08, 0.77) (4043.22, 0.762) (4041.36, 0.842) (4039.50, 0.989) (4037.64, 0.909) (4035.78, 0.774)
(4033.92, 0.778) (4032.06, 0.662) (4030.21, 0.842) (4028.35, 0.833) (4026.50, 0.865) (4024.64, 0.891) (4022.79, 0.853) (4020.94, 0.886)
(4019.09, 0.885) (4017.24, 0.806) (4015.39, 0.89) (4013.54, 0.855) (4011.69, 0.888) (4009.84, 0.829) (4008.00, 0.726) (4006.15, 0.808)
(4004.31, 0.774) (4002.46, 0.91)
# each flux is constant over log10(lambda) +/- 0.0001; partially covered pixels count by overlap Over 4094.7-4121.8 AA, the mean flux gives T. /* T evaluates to 0.763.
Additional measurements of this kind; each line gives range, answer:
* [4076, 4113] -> 0.783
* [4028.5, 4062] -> 0.81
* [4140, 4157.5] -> 0.823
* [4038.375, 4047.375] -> 0.835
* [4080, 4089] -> 0.887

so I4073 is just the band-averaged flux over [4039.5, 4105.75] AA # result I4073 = 0.794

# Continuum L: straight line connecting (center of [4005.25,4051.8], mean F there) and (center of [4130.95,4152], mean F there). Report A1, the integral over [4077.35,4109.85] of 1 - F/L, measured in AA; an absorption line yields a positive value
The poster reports 1.9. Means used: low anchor 0.832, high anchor 0.835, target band 0.786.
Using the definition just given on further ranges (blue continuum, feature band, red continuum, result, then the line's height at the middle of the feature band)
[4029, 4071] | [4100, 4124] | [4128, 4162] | 1.20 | 0.817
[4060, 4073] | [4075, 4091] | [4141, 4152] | -0.92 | 0.801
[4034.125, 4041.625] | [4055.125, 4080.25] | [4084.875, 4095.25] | 2.25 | 0.861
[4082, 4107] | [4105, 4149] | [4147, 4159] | -1.03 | 0.798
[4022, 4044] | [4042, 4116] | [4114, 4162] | 3.61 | 0.832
